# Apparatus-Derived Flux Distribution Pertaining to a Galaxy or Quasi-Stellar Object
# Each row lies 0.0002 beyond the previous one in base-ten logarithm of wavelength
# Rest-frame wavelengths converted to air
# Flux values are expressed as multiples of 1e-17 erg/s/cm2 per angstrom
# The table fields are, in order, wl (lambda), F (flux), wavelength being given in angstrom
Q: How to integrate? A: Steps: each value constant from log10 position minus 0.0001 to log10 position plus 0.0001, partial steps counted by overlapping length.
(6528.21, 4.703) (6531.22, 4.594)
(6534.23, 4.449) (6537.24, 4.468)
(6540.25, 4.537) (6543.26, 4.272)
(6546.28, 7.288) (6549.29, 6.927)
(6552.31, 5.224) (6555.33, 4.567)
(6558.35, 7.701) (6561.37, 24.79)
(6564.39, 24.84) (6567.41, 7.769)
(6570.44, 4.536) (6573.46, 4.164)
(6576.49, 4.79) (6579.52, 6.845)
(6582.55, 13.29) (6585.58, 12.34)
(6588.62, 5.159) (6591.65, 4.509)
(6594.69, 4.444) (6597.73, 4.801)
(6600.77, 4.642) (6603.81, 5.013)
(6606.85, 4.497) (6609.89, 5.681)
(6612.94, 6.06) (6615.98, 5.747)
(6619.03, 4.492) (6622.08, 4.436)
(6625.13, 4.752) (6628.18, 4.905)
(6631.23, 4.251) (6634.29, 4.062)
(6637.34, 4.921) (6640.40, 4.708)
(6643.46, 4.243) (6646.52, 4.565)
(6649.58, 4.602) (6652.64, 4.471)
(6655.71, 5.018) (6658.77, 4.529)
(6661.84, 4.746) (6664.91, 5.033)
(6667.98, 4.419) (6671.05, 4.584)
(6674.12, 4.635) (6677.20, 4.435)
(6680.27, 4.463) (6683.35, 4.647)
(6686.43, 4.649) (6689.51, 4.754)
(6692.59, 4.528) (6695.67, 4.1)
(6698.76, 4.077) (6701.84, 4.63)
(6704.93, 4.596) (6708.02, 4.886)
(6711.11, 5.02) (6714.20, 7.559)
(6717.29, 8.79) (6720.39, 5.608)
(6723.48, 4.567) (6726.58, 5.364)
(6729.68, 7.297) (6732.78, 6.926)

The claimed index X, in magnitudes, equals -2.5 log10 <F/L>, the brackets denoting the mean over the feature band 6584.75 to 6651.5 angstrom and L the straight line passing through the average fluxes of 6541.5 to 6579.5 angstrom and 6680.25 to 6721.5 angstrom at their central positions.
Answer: 0.41 mag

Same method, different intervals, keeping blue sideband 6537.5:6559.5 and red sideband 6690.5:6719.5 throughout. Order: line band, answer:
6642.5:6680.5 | 0.18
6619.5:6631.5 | 0.19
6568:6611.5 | -0.09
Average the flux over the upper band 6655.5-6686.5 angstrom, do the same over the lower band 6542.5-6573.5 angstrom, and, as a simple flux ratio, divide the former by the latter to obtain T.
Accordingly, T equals 0.5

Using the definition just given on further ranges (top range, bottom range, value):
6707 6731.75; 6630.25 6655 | 1.37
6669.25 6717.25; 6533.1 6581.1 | 0.61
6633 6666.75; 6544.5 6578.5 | 0.50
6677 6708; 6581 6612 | 0.70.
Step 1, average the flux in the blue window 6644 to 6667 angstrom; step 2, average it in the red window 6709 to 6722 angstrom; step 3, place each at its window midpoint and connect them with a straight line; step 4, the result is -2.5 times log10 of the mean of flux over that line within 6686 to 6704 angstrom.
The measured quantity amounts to 0.32 mag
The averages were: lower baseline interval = 4.68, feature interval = 4.45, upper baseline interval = 6.65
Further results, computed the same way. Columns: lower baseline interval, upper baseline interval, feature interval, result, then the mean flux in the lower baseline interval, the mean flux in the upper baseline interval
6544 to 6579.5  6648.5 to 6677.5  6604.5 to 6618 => 0.26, 9.11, 4.66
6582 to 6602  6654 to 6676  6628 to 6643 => 0.22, 6.75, 4.7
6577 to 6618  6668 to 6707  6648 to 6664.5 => 0.10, 6.32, 4.51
